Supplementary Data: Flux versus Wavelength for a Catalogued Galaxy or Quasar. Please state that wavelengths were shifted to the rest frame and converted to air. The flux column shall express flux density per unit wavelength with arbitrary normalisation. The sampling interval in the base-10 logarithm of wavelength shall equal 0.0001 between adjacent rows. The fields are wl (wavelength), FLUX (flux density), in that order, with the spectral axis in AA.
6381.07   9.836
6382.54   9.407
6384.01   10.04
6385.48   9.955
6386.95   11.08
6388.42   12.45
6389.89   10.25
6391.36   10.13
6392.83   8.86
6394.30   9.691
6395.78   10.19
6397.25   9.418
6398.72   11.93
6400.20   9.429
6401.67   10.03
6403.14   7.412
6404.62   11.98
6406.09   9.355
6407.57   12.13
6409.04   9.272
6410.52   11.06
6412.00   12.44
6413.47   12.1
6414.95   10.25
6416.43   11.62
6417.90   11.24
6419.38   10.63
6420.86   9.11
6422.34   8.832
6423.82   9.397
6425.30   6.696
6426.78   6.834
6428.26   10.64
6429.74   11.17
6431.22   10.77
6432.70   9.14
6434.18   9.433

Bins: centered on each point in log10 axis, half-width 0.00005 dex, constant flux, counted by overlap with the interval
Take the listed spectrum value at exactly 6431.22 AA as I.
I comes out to 10.77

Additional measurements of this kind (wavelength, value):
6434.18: 9.433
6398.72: 11.93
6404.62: 11.98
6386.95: 11.08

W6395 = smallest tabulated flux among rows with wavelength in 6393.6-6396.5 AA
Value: 9.691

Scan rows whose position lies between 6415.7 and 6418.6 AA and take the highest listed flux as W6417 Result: 11.62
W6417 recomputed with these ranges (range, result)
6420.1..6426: 9.397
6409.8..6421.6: 12.44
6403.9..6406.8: 11.98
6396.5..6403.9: 11.93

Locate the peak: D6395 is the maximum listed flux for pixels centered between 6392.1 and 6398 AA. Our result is 10.19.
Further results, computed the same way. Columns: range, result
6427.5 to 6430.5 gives 11.17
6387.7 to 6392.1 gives 12.45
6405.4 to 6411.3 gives 12.13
